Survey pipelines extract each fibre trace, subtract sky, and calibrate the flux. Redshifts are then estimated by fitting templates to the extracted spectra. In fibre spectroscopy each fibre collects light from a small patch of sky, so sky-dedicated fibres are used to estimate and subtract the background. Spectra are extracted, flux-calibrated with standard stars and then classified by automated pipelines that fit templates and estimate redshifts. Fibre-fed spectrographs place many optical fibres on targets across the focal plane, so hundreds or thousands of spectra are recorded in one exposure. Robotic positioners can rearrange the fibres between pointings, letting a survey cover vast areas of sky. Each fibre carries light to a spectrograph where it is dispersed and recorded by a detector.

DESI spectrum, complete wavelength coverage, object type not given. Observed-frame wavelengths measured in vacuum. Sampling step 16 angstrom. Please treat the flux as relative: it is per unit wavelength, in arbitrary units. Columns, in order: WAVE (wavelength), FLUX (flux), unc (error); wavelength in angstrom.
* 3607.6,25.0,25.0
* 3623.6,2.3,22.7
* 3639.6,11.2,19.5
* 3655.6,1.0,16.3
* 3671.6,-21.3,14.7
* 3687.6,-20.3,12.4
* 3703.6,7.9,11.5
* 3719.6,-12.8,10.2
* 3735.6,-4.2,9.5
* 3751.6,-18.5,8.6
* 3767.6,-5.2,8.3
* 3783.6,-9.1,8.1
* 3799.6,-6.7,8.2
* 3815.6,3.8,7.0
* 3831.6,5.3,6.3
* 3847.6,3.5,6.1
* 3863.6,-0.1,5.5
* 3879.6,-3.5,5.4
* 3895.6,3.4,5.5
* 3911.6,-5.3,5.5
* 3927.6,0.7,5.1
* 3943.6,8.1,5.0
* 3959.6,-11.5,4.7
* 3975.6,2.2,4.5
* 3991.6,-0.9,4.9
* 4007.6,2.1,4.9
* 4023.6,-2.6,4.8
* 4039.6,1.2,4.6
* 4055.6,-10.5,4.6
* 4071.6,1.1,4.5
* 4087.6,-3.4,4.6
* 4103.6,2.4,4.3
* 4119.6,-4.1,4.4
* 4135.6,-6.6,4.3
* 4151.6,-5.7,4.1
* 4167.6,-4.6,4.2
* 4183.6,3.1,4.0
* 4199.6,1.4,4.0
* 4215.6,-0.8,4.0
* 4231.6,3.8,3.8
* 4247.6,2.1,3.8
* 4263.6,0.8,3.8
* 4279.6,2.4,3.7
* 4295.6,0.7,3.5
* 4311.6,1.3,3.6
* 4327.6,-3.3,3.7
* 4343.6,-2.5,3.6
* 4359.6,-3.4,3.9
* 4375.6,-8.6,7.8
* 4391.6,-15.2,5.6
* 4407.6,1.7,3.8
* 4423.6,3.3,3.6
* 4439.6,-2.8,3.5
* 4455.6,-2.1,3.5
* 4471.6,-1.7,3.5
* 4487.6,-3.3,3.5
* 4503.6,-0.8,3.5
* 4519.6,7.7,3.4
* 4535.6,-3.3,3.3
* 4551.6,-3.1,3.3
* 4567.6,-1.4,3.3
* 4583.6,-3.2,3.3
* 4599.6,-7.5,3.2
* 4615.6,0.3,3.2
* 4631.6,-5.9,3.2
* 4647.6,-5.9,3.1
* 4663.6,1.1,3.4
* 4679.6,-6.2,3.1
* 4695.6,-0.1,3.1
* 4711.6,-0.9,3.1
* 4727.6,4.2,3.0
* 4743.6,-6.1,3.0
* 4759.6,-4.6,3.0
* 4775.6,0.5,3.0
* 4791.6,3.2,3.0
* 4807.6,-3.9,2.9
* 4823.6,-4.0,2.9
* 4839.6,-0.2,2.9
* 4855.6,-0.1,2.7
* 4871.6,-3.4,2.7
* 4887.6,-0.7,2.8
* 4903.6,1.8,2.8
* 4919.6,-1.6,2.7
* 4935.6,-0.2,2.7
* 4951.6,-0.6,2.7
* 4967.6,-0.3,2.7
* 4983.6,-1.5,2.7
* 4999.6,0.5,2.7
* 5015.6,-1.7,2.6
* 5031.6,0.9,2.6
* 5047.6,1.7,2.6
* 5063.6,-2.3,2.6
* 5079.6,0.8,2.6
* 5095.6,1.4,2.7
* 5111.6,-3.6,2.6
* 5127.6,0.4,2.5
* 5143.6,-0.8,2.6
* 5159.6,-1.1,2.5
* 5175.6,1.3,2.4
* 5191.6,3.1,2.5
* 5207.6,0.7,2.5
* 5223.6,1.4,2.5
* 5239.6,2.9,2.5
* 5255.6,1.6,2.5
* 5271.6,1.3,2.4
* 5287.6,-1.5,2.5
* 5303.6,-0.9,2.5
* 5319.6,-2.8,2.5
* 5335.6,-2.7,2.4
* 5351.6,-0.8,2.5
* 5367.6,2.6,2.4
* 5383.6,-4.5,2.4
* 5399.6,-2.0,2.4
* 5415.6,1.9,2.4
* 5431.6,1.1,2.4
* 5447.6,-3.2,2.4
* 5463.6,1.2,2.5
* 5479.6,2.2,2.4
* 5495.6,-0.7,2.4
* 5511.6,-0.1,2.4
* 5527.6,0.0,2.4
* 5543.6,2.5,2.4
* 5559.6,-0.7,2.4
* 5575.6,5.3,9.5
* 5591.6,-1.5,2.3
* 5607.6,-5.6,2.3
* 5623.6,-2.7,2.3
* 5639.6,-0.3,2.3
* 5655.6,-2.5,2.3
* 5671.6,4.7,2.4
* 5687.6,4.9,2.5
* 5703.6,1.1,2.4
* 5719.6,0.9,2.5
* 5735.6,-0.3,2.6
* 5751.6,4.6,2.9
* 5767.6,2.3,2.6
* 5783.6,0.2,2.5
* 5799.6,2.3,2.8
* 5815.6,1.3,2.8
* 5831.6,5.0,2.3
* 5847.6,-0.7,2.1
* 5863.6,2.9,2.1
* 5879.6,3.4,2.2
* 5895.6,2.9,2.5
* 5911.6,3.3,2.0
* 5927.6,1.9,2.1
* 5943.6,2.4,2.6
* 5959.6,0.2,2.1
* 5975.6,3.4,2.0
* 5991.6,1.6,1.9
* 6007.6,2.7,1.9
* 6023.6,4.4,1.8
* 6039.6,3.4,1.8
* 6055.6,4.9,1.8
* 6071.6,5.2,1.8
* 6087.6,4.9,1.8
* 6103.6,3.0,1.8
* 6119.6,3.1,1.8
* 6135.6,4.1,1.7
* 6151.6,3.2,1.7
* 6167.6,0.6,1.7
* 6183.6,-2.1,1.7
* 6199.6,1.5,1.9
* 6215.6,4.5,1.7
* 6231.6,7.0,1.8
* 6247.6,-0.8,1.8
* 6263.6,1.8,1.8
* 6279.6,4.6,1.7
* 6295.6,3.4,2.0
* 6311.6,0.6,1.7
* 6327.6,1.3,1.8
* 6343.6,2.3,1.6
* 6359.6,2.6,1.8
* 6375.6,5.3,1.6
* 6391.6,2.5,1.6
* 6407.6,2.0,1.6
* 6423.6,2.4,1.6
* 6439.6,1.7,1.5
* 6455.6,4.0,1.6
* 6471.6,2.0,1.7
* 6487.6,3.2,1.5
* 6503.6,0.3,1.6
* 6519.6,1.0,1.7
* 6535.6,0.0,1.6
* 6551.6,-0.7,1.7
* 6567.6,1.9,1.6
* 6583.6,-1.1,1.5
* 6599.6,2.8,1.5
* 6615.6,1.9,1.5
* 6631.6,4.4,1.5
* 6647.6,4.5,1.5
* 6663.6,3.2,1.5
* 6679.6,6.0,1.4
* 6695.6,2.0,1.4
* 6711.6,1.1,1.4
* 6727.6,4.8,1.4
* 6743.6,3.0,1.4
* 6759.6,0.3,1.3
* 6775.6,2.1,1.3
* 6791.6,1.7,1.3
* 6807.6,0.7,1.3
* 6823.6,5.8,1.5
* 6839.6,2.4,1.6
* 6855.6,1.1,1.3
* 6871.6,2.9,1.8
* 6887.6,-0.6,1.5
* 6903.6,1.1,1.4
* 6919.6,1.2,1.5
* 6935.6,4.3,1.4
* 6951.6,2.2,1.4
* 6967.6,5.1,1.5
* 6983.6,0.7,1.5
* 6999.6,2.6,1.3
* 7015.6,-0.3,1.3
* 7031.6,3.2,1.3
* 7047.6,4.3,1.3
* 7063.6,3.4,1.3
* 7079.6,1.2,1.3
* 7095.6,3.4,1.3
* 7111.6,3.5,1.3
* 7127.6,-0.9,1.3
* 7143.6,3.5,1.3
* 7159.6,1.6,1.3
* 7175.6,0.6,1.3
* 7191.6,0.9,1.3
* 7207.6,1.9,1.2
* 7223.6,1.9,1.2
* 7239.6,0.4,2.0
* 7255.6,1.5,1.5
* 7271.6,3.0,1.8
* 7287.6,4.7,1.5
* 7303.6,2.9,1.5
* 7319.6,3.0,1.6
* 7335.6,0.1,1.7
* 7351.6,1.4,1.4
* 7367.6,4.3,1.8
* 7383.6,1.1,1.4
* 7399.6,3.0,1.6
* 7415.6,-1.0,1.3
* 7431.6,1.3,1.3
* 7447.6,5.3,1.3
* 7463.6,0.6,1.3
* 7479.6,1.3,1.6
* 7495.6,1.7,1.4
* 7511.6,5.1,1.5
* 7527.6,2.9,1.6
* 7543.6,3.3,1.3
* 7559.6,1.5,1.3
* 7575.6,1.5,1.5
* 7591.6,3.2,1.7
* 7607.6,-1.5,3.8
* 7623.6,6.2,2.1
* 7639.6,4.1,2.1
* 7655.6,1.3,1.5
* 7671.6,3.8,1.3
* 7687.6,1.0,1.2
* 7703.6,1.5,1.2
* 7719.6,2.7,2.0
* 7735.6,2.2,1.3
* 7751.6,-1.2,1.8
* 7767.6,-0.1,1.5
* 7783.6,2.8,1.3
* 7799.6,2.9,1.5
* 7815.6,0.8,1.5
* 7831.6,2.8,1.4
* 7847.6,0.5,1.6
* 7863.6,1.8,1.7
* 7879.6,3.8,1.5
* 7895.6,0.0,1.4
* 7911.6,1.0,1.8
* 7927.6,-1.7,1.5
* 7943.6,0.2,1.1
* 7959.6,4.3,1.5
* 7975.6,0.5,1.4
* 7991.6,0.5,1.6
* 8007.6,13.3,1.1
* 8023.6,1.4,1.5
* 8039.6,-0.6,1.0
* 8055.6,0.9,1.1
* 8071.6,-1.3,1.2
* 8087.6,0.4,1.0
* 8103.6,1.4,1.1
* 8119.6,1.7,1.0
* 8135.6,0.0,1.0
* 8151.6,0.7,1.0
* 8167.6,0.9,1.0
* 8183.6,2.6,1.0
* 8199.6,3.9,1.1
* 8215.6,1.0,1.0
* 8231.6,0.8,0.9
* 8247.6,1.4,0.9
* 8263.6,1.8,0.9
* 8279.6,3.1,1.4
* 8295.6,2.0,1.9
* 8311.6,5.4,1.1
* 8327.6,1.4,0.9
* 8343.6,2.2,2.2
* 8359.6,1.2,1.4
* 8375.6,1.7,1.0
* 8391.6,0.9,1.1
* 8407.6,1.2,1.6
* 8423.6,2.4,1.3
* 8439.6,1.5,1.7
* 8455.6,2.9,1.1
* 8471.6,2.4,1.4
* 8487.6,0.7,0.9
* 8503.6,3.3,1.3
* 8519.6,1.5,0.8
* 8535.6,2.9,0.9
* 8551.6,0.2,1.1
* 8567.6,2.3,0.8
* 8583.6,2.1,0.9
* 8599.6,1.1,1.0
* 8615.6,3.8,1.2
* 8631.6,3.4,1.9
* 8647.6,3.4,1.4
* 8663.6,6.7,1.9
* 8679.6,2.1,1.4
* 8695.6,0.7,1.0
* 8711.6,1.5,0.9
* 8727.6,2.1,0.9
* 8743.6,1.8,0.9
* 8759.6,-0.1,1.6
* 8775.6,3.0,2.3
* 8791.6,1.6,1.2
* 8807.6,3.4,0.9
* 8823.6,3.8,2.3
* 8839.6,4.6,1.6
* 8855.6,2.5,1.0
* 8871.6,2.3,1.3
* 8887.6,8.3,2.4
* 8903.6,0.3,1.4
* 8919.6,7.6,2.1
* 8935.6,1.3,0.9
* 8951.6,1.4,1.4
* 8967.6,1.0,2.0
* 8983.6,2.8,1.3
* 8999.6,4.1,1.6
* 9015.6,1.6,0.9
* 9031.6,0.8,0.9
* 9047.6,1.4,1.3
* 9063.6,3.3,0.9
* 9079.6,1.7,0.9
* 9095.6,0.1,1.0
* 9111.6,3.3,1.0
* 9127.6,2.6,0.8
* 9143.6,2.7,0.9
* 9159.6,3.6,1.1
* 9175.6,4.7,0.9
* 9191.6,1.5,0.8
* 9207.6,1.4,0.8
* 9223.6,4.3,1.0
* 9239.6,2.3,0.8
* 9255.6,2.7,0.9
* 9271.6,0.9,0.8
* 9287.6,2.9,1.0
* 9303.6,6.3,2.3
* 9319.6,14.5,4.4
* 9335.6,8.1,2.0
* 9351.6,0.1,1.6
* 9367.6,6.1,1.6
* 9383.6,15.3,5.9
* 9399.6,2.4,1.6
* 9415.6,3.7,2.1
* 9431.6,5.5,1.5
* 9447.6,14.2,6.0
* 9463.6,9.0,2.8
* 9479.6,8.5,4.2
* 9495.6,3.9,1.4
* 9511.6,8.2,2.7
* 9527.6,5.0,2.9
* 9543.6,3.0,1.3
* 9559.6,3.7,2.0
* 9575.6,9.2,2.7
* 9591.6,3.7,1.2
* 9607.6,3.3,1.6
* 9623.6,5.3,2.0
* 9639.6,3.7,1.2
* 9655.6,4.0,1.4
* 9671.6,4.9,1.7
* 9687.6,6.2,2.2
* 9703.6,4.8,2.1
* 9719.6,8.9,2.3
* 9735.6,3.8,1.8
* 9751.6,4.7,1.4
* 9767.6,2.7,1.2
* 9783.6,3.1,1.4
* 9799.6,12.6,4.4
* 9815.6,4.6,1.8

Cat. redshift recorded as 1.15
